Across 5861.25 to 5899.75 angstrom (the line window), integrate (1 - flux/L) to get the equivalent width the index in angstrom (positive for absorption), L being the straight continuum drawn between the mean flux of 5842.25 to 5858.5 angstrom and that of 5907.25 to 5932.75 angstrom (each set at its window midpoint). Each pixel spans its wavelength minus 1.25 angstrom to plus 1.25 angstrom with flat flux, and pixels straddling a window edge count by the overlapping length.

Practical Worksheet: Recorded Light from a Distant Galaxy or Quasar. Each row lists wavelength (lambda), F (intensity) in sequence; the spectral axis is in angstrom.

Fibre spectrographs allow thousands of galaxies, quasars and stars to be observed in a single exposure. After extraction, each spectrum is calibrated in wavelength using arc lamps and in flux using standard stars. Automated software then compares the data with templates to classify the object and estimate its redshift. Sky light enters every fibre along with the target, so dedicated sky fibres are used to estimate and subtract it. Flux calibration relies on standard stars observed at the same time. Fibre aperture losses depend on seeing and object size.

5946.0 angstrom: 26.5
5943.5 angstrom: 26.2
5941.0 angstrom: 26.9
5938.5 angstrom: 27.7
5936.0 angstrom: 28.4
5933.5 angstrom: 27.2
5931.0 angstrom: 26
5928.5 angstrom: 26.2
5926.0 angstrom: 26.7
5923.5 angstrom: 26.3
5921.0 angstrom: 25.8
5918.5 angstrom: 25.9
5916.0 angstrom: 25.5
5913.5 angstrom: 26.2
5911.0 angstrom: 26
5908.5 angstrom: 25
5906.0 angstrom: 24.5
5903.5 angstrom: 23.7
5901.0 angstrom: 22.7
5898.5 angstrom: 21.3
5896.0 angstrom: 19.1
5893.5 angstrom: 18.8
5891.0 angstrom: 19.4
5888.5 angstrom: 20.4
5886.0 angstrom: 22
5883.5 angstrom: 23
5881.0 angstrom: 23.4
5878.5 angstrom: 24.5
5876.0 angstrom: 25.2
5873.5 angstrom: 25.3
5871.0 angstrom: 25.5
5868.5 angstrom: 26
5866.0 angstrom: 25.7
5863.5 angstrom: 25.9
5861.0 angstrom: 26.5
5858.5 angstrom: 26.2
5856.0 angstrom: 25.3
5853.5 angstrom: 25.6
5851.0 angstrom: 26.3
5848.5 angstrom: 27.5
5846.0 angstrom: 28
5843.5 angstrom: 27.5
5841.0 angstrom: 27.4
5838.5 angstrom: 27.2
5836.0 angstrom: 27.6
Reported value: 4.8 angstrom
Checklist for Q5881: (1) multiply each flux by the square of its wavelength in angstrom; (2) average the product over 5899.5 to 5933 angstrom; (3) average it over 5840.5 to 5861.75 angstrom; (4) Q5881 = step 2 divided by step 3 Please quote 0.97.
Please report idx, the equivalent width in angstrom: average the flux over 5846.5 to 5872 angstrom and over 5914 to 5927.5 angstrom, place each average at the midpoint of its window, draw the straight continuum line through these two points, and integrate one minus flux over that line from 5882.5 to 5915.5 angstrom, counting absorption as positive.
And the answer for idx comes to 4.5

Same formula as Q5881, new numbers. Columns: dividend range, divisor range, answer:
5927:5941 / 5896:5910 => 1.18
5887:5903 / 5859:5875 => 0.80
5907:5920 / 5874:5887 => 1.09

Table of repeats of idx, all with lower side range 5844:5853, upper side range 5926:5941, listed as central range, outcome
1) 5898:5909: 1.5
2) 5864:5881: 1.2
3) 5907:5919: 0.6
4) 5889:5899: 2.8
